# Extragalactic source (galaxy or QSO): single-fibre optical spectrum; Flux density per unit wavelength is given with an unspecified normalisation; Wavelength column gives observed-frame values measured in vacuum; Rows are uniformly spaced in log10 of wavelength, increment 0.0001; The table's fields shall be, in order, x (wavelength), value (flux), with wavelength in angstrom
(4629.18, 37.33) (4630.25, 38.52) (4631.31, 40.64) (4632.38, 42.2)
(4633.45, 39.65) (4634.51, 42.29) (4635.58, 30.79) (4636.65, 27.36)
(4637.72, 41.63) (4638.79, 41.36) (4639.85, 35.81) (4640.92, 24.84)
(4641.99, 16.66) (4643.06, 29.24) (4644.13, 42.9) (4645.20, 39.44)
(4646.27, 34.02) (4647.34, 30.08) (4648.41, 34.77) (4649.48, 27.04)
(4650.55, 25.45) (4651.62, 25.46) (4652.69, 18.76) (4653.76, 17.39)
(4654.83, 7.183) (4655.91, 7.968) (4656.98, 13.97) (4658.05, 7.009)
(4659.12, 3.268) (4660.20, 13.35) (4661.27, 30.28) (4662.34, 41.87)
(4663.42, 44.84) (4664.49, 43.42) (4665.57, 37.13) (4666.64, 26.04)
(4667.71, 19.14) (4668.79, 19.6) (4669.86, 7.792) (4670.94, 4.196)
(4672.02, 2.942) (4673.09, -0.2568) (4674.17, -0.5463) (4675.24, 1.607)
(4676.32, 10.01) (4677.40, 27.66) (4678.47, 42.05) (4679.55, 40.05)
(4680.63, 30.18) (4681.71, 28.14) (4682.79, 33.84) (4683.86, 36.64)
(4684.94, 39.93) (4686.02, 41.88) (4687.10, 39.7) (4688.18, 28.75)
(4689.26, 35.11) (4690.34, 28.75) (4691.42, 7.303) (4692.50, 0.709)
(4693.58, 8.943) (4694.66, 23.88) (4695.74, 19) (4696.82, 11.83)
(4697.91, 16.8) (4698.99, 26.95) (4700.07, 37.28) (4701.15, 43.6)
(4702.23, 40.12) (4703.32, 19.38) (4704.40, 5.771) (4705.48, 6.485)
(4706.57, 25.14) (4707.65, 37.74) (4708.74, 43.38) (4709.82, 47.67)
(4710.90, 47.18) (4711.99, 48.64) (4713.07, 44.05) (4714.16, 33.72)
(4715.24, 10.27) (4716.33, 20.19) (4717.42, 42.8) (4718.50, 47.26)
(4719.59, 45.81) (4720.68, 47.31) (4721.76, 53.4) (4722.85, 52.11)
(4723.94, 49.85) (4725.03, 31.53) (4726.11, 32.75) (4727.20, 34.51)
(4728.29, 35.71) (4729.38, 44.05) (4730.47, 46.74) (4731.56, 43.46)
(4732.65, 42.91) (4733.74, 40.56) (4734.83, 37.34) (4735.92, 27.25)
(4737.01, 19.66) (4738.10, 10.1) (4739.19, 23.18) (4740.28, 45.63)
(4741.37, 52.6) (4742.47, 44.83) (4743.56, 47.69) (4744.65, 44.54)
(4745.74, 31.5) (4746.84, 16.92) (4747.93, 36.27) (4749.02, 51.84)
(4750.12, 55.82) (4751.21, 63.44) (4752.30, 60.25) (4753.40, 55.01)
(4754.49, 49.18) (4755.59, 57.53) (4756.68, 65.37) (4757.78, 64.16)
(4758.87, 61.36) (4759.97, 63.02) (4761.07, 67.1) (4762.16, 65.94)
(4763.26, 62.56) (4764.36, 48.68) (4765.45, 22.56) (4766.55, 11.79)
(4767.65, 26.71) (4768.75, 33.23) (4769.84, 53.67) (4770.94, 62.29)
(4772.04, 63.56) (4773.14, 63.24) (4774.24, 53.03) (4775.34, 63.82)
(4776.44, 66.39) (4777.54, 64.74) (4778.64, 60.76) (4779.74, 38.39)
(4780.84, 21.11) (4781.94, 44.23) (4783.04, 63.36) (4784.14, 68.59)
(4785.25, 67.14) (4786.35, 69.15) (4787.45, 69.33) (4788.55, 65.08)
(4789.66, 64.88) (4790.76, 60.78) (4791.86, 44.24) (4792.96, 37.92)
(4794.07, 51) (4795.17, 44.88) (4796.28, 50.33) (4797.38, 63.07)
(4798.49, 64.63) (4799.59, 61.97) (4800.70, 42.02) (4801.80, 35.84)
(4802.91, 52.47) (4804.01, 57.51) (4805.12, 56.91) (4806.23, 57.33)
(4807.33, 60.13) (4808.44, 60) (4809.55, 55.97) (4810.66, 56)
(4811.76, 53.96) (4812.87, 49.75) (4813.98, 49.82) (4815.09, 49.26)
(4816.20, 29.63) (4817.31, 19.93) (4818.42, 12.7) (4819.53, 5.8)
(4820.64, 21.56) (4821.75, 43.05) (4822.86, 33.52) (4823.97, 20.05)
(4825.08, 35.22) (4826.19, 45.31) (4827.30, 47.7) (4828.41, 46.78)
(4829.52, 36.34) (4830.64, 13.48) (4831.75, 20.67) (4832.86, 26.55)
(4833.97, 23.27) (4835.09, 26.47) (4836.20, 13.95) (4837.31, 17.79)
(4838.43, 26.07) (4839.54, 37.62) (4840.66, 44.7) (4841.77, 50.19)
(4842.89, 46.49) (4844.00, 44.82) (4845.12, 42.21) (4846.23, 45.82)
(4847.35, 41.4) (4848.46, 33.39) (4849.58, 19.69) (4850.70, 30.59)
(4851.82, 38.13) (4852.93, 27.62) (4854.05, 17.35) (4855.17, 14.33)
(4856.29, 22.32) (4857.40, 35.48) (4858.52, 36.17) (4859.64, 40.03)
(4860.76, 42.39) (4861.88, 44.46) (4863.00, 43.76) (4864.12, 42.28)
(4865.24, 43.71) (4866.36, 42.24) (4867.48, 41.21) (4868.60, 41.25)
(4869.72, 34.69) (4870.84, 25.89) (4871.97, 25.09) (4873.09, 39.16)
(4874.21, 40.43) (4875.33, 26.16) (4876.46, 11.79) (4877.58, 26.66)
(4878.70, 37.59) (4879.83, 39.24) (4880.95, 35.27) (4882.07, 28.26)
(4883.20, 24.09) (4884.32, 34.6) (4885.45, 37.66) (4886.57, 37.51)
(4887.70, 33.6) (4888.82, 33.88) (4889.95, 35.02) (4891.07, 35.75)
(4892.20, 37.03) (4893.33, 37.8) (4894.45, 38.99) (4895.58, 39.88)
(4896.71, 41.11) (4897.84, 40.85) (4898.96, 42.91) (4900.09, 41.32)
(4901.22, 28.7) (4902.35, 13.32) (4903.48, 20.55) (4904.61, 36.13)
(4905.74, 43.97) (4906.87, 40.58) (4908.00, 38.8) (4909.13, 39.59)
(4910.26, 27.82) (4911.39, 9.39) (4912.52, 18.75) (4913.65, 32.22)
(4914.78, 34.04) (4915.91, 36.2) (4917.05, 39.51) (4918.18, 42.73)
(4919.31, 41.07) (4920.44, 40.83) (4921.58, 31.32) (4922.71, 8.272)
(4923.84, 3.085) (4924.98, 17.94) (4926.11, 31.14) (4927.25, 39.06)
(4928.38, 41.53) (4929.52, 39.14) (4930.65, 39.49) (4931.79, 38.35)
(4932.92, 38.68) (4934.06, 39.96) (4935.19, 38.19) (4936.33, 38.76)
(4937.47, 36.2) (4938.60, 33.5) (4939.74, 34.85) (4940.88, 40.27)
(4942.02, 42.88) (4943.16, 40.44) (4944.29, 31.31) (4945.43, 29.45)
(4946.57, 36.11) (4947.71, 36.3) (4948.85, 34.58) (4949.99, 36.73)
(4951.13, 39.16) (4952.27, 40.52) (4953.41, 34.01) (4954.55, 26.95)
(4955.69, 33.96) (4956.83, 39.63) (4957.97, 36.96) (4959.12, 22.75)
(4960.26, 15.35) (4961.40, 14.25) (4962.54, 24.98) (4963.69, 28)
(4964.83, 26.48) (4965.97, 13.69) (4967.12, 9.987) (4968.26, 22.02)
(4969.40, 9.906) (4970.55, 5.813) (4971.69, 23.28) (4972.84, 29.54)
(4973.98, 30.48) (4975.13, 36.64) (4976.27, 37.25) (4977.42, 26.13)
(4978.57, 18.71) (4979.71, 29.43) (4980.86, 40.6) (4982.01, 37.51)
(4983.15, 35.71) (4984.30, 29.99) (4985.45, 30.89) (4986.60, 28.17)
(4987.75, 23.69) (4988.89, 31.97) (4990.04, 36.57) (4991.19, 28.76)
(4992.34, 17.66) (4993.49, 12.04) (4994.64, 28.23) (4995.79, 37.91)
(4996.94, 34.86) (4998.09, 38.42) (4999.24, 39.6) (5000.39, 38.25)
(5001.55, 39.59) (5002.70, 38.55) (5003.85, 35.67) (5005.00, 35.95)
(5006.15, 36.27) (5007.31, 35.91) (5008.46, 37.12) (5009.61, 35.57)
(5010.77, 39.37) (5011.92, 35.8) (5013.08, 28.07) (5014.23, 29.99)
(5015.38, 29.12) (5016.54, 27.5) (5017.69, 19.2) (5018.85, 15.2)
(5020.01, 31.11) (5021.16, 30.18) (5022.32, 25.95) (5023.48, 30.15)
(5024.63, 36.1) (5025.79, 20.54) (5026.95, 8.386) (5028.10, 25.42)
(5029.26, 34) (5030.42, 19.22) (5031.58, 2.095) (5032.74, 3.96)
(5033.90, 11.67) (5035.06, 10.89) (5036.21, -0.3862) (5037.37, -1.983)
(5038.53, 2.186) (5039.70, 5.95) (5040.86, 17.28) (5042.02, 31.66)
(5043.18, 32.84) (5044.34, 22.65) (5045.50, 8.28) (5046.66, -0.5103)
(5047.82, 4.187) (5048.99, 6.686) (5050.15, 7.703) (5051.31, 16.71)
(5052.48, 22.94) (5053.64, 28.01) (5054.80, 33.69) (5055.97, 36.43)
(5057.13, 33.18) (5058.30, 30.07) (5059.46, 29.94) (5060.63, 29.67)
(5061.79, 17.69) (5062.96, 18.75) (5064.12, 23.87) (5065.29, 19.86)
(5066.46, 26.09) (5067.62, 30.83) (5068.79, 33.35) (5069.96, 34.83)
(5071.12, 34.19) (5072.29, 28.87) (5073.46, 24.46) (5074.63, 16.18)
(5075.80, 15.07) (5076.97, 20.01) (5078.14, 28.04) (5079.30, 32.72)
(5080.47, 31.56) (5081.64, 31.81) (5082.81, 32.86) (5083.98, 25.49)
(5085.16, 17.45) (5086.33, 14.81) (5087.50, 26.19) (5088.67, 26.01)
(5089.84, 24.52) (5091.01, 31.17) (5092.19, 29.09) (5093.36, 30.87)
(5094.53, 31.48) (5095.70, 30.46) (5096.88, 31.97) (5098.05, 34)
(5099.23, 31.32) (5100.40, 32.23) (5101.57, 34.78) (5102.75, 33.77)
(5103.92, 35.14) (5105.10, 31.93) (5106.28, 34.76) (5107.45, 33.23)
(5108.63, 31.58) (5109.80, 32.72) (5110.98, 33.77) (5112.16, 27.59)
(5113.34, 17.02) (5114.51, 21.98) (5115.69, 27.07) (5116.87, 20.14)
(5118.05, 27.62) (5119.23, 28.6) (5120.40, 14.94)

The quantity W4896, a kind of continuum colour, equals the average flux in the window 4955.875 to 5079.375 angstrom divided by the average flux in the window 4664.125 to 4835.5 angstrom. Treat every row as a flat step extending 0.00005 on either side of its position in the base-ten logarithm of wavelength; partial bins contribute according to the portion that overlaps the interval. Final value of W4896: 0.6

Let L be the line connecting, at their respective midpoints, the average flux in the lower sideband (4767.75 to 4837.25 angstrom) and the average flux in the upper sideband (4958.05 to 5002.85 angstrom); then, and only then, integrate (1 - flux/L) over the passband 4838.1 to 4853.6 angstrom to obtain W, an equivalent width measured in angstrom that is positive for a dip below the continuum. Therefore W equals 1.5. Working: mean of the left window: 46.3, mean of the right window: 27.5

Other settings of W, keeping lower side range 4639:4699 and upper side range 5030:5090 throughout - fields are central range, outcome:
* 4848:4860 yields -3.37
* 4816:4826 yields -1.24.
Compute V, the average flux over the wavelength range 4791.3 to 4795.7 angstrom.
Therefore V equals 44.6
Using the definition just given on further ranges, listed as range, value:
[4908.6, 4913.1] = 23.8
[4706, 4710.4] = 38.4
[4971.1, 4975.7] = 29.9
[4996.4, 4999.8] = 37.7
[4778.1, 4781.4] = 40.1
